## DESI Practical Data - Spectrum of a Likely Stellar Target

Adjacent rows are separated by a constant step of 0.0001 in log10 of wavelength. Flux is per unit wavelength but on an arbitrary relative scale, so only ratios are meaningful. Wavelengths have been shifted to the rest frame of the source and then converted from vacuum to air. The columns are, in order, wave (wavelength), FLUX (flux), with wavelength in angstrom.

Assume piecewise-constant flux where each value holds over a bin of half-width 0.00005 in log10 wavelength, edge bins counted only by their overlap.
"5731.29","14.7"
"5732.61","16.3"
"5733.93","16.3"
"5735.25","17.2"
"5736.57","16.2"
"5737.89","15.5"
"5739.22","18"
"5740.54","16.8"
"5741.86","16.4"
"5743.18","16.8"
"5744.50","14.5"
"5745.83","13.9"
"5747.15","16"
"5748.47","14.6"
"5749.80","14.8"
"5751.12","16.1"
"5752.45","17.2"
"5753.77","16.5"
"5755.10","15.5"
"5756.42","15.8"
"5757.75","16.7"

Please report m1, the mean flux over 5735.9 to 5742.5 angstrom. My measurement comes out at 16.6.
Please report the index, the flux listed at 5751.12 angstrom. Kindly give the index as 16.1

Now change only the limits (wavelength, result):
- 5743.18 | 16.8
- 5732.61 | 16.3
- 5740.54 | 16.8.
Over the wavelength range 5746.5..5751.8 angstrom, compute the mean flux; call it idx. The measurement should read 15.4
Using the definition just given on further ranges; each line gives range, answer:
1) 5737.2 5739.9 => 16.7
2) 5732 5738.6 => 16.3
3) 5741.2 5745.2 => 15.9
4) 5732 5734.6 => 16.3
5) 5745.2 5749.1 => 14.9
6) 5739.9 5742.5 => 16.6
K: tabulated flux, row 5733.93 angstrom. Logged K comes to 16.3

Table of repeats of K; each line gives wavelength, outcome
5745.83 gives 13.9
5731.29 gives 14.7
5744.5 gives 14.5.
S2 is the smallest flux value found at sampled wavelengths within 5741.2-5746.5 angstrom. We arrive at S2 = 13.9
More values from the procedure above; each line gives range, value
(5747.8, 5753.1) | 14.6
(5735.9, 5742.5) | 15.5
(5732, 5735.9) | 16.3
